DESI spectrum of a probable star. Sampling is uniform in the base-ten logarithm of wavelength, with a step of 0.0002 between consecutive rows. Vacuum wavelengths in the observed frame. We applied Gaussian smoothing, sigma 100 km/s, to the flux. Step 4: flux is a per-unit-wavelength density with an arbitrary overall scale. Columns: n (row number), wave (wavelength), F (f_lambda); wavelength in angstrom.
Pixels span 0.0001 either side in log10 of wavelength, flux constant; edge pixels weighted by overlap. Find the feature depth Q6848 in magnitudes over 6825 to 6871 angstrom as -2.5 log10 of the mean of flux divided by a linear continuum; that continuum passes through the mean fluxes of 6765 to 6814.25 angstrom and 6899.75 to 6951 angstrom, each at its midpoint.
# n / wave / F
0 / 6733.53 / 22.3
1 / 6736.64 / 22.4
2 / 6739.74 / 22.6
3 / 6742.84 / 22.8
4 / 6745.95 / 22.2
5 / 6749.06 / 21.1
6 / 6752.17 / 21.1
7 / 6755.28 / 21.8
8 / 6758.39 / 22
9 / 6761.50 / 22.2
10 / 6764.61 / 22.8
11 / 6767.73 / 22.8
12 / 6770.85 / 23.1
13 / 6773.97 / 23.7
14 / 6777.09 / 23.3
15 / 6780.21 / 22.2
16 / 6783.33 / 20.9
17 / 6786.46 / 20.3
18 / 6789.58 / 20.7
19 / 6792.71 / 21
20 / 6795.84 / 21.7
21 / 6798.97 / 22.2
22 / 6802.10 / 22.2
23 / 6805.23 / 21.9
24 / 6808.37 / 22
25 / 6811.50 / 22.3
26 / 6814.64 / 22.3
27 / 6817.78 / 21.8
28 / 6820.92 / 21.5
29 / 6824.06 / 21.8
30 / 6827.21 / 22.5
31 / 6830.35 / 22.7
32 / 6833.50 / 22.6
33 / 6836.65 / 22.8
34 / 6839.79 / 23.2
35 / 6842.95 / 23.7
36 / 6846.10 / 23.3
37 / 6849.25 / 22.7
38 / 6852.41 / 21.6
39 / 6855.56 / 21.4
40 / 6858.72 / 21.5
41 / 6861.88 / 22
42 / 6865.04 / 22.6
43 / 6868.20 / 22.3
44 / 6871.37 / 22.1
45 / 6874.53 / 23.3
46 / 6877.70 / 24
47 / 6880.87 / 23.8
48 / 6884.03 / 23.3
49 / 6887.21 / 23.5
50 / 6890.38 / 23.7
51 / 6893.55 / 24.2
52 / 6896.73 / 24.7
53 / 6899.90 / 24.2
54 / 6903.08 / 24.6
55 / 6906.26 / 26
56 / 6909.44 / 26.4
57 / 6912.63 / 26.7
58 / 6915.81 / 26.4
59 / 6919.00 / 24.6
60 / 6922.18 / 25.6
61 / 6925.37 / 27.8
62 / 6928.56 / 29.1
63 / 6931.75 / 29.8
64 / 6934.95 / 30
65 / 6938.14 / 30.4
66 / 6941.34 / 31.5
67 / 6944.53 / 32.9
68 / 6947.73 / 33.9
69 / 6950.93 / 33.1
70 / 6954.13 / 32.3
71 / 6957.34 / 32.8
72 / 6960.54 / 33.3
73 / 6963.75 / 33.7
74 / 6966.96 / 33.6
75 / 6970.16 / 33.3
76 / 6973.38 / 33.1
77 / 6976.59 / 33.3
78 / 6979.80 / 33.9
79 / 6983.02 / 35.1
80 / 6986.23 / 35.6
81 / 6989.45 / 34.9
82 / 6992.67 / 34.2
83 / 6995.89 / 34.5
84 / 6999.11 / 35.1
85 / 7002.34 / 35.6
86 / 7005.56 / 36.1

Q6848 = 0.105 mag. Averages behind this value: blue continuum 22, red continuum 28.4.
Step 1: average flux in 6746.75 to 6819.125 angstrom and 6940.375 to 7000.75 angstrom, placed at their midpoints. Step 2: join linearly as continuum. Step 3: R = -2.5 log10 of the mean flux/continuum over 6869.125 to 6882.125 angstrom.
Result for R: 0.19 mag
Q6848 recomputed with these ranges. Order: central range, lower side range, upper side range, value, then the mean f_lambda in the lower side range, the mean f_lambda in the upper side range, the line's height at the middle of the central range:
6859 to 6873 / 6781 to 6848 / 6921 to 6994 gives 0.16 mag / 22.1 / 32.3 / 25.8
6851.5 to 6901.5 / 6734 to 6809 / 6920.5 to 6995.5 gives 0.21 mag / 22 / 32.3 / 27.8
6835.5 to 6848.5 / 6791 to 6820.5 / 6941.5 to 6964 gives 0.06 mag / 21.9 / 33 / 24.6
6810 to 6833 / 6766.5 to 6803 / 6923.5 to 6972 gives 0.10 mag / 22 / 31.8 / 24.2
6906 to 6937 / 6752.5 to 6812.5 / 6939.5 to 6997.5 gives 0.13 mag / 22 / 33.6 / 30.7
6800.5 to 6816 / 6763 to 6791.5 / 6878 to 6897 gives 0.02 mag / 22.2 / 23.8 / 22.6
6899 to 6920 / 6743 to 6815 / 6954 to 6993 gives 0.17 mag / 22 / 33.8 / 29.9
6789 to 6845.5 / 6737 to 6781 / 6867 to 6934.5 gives 0.06 mag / 22.4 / 25.2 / 23.5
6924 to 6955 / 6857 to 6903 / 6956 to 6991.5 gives -0.04 mag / 23.3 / 33.9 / 30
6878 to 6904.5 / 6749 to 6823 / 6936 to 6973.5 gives 0.19 mag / 22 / 32.8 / 28.7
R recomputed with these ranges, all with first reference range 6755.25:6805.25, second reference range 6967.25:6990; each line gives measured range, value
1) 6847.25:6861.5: 0.21 mag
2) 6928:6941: 0.05 mag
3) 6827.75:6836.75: 0.12 mag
